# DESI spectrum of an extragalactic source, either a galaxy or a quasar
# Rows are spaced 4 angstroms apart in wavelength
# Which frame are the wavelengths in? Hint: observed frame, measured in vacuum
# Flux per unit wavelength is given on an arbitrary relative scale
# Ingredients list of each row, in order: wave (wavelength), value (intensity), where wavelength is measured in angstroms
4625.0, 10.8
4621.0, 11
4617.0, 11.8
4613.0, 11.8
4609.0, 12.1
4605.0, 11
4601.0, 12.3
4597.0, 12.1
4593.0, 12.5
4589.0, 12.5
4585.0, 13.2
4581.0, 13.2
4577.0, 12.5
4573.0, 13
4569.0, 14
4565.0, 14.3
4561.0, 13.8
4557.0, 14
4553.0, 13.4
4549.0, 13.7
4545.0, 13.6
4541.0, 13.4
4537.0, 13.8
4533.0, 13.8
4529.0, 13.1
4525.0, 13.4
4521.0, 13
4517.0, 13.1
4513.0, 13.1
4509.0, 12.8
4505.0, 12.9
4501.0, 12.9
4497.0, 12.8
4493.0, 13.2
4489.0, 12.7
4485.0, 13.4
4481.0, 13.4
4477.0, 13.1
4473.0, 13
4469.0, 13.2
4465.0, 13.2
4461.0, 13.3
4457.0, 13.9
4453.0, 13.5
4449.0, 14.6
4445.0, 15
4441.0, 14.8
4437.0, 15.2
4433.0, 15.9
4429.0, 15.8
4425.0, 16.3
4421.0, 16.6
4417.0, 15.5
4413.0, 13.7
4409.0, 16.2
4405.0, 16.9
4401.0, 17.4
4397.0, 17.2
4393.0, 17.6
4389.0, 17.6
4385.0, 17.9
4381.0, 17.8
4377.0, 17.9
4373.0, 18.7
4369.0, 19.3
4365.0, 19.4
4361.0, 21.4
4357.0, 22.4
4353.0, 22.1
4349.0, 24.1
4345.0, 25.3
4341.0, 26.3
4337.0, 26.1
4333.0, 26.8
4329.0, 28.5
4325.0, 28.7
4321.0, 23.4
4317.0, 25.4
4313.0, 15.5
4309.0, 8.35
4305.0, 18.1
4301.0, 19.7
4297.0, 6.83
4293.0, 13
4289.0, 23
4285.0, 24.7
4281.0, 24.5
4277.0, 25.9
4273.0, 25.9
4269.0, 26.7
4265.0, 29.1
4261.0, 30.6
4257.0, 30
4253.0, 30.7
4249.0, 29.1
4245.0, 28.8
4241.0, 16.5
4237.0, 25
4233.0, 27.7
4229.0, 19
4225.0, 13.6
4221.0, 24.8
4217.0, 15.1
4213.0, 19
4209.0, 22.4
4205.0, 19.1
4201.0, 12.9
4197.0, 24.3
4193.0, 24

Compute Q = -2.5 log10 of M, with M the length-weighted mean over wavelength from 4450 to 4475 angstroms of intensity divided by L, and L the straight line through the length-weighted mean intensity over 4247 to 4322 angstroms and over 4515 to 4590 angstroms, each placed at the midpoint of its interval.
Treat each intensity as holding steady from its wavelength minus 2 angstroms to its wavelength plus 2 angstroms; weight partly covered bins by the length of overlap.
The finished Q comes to 0.23 mag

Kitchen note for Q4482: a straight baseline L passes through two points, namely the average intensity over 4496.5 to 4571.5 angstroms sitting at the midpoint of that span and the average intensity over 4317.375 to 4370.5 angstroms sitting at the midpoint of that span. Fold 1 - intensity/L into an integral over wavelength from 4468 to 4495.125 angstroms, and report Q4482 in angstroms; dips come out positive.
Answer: 5.4 angstroms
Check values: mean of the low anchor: 24.2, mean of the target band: 13.1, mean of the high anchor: 13.4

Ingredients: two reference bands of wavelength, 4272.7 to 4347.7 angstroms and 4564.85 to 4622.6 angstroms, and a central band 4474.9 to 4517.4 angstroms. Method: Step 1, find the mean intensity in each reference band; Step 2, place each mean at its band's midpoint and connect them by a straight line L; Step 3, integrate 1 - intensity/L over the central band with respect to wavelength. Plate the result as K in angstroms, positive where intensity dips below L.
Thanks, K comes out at 7.1 angstroms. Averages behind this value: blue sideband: 21.8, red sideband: 12.4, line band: 13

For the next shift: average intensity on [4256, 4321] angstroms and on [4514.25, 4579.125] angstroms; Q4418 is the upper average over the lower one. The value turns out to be 0.62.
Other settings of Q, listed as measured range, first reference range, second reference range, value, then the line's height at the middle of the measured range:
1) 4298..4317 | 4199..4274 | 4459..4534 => 0.274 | 20.6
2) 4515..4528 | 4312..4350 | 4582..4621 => 0.212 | 16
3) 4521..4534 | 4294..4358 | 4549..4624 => 0.106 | 14.7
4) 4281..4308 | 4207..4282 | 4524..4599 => 0.270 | 22.7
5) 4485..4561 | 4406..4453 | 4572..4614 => 0.029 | 13.7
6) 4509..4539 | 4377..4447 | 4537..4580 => 0.074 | 14.2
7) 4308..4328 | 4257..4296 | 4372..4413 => 0.031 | 22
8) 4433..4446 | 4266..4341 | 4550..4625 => 0.157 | 17.5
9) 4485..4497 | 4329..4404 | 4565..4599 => 0.249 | 16.4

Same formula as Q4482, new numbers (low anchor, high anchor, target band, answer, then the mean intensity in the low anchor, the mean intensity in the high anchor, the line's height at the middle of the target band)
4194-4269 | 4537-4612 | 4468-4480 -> 2.19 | 23.3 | 13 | 16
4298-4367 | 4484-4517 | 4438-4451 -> 0.99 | 22.2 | 13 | 16.1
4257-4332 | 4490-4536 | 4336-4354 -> -4.10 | 22.4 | 13.1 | 20.2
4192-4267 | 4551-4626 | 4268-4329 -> 1.14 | 23.2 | 12.6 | 21.2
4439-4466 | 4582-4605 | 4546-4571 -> -2.00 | 14.1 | 12.4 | 12.8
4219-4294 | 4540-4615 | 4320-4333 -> -2.87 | 24.8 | 13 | 22.2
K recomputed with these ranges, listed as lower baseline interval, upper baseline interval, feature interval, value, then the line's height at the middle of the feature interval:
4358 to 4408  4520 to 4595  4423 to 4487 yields 8.1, 16.3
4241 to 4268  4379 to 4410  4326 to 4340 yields -3.1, 22.3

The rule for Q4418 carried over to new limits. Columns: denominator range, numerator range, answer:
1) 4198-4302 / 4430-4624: 0.59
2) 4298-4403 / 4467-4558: 0.64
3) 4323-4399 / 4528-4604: 0.61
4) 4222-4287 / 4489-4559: 0.52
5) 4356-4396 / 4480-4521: 0.69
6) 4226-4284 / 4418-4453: 0.59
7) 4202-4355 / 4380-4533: 0.64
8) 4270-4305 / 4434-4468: 0.69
